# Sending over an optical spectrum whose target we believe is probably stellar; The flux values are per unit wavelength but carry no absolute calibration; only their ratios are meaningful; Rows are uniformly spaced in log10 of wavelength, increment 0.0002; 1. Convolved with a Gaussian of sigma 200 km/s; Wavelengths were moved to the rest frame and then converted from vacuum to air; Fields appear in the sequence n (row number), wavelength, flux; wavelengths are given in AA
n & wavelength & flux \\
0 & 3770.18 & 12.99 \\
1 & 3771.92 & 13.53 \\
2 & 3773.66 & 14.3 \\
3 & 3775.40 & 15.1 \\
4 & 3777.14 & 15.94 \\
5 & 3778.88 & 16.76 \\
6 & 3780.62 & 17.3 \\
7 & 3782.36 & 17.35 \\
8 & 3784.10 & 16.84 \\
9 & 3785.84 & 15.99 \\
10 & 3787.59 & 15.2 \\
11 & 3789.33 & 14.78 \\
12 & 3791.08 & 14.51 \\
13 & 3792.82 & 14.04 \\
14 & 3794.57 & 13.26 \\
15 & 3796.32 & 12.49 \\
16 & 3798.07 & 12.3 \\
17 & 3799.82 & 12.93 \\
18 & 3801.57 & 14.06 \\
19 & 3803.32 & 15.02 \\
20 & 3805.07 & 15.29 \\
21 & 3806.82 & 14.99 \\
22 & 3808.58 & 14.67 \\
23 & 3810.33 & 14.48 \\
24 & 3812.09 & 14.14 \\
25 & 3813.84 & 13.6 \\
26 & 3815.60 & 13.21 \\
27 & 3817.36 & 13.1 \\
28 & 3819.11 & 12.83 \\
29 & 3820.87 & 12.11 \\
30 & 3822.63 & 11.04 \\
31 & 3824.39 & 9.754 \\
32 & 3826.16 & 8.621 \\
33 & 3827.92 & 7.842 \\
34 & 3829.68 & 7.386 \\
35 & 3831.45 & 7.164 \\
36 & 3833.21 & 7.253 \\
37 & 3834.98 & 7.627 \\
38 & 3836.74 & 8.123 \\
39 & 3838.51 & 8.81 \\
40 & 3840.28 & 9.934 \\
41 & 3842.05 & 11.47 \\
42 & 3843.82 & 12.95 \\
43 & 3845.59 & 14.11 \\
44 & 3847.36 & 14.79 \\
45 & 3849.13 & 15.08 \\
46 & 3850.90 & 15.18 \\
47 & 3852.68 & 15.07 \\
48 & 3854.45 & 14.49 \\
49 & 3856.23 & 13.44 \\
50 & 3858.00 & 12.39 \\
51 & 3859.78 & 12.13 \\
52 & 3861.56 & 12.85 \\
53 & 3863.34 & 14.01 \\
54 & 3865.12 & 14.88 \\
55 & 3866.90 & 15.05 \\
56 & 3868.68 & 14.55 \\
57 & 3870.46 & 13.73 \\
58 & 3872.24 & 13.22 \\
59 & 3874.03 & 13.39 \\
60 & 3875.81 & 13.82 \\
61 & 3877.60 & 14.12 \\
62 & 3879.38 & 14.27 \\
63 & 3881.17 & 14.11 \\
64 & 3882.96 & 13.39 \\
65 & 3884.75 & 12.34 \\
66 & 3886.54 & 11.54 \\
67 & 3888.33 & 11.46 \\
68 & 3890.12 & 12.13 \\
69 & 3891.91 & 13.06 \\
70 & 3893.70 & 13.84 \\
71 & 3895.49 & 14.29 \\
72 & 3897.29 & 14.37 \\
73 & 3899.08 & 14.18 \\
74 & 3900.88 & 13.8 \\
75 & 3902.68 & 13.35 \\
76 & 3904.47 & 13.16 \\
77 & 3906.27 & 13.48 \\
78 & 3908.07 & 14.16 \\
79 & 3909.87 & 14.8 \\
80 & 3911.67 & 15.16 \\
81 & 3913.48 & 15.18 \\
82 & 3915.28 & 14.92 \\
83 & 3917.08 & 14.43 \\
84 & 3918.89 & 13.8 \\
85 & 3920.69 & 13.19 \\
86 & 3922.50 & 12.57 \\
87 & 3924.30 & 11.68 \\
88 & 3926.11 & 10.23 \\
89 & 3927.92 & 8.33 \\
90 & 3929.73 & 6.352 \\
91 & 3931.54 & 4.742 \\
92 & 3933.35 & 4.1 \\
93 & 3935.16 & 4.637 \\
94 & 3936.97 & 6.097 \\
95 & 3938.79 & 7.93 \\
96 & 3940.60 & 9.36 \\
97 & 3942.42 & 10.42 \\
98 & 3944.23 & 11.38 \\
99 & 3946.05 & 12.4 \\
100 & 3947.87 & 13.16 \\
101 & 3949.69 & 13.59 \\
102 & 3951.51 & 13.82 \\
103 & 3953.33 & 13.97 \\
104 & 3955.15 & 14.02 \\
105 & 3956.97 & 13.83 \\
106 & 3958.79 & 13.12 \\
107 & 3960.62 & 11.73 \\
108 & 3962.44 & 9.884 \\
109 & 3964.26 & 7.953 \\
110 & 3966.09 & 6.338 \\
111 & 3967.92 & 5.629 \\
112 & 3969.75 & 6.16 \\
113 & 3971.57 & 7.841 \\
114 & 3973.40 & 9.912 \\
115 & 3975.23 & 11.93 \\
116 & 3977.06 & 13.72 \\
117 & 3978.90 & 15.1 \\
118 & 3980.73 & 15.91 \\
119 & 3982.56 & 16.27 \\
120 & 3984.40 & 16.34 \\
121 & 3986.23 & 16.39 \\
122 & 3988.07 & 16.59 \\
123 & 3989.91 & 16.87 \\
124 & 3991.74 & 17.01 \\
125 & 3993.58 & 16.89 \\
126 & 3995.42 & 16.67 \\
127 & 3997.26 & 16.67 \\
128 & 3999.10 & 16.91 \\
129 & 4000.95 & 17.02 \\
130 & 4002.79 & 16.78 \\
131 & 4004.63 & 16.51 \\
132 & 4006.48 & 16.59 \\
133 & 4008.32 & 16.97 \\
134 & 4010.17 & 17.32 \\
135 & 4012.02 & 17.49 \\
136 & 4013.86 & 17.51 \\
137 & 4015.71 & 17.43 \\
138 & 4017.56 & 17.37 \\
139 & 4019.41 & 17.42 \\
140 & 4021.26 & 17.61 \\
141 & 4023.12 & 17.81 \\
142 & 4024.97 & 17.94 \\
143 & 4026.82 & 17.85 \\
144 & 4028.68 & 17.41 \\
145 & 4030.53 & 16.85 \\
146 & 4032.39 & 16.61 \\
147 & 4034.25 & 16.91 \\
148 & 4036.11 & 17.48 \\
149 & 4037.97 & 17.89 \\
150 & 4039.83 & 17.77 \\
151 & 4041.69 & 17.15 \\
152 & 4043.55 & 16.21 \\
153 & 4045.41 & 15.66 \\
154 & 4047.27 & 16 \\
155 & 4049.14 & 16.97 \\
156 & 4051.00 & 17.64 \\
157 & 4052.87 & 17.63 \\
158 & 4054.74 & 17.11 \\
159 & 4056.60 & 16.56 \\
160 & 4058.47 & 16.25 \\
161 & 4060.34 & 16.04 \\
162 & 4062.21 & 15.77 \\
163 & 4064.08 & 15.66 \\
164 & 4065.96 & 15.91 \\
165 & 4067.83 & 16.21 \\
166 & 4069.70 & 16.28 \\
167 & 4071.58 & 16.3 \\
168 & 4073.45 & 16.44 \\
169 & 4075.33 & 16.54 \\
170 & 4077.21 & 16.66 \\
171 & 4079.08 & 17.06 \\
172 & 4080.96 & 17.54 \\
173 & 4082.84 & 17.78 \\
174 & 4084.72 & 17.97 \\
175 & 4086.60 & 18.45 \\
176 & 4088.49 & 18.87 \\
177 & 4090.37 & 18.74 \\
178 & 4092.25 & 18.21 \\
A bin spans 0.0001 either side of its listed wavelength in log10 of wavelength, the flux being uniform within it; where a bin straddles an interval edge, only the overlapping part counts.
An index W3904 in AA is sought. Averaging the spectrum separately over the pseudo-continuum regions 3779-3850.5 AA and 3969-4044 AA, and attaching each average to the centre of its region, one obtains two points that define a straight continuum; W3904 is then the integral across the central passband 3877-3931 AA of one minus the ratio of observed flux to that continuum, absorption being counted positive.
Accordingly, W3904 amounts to 4.9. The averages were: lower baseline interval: 12.7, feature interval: 13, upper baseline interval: 16.2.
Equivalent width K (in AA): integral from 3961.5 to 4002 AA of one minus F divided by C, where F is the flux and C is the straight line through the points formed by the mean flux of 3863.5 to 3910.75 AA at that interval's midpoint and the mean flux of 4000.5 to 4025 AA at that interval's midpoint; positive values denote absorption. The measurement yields 7.5 AA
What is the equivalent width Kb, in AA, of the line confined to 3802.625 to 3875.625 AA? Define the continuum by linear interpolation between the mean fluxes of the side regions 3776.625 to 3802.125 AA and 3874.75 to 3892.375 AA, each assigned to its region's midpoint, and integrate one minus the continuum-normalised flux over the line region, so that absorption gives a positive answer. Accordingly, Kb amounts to 7.60 AA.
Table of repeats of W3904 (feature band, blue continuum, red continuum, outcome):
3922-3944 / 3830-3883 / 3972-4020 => 9.8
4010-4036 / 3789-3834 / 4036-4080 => -2.3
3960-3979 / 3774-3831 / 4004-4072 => 7.8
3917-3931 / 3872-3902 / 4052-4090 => 3.1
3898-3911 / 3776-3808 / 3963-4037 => 1.1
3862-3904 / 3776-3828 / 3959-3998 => -0.4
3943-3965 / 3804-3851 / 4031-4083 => 3.1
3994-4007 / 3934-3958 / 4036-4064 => -2.5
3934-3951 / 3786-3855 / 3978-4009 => 6.1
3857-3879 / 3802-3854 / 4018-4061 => -1.3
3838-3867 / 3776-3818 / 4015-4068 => 3.5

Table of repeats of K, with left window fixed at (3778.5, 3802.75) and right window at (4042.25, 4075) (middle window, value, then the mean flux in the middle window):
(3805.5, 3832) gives 5.65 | 11.8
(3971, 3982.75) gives 2.23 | 12.9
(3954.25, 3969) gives 5.18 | 10.3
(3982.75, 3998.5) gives -0.66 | 16.7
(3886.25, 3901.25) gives 2.13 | 13.2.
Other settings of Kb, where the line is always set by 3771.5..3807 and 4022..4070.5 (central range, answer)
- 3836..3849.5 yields 3.1 AA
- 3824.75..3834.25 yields 4.6 AA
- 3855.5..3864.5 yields 1.4 AA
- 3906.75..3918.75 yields 0.9 AA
